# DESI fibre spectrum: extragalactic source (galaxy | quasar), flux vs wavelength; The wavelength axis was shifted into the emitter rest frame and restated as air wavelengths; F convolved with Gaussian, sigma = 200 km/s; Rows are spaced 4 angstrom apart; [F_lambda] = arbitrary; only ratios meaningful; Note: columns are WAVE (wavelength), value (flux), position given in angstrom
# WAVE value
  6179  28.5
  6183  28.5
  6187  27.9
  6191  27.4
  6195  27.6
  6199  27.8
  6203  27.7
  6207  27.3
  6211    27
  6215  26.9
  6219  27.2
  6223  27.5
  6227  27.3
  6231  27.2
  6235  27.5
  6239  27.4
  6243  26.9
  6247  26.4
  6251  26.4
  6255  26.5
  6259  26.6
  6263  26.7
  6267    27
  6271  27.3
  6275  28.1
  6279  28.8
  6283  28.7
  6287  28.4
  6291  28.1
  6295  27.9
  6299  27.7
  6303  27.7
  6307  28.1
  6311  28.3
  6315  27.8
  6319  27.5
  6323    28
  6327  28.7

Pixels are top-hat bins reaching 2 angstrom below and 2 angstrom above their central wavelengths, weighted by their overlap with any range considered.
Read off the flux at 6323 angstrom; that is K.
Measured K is 28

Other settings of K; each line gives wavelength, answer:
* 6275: 28.1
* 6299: 27.7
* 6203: 27.7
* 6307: 28.1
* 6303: 27.7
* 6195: 27.6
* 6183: 28.5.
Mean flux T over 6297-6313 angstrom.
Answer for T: 27.9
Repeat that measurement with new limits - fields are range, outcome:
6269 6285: 28.2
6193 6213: 27.5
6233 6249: 27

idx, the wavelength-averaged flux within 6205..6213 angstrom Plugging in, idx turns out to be 27.1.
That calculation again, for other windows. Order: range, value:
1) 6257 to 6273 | 26.9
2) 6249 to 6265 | 26.5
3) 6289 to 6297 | 28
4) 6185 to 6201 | 27.7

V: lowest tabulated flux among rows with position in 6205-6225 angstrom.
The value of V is 26.9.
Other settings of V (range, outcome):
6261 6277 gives 26.7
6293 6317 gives 27.7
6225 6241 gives 27.2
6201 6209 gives 27.3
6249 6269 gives 26.4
